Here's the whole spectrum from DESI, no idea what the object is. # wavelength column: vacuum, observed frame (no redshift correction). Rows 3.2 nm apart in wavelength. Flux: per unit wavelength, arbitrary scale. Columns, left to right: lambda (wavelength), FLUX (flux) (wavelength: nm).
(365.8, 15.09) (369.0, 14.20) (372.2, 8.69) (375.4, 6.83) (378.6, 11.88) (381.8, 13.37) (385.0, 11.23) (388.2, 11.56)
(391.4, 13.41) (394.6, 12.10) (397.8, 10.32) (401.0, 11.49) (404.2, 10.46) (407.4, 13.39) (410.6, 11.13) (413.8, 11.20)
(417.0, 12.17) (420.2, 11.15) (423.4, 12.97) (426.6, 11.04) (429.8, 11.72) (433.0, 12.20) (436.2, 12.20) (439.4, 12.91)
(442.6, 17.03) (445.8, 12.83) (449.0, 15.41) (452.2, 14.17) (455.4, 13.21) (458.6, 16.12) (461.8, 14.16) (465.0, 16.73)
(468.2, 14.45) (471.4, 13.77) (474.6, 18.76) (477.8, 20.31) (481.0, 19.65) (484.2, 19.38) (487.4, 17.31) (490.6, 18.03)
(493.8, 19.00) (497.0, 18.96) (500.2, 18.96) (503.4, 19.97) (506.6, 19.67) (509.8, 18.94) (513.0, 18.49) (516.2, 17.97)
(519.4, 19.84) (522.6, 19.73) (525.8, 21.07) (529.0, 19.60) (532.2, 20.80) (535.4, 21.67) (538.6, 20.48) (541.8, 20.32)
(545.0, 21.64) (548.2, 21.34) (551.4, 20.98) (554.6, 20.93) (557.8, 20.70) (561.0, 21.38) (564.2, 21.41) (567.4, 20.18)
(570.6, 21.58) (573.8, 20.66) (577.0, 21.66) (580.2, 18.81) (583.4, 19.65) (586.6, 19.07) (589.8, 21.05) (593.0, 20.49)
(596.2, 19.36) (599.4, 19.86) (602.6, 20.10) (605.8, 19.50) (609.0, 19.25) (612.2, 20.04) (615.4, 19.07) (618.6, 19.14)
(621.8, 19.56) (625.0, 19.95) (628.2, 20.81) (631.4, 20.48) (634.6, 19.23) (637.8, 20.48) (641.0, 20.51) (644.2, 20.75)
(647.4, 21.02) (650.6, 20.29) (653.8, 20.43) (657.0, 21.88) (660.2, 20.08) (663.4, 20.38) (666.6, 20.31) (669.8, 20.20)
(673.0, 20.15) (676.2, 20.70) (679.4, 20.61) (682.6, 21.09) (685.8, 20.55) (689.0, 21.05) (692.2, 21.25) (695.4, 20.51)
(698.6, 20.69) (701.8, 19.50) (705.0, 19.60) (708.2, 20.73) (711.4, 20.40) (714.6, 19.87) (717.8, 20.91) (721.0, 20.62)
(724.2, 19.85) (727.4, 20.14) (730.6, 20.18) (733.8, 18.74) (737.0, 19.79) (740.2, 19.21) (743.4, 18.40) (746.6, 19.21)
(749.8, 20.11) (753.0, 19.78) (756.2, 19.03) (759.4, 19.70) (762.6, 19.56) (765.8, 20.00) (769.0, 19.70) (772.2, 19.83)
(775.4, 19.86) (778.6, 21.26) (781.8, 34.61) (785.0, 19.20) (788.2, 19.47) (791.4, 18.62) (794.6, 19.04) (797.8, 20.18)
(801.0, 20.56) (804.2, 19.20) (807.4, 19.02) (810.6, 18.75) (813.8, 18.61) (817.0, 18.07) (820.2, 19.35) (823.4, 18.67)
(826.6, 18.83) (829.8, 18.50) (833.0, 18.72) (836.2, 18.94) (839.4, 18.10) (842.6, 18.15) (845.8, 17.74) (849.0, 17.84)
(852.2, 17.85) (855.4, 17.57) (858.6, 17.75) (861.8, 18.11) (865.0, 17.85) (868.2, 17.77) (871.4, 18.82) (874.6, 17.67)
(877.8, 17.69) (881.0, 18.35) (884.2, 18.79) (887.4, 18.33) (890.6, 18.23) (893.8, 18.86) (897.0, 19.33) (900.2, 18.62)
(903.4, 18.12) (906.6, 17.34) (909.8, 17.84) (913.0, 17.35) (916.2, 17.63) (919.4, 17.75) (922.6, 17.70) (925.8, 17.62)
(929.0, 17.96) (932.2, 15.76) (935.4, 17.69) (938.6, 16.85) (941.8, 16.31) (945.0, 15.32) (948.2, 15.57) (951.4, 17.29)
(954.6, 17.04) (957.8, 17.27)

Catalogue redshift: 0.19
